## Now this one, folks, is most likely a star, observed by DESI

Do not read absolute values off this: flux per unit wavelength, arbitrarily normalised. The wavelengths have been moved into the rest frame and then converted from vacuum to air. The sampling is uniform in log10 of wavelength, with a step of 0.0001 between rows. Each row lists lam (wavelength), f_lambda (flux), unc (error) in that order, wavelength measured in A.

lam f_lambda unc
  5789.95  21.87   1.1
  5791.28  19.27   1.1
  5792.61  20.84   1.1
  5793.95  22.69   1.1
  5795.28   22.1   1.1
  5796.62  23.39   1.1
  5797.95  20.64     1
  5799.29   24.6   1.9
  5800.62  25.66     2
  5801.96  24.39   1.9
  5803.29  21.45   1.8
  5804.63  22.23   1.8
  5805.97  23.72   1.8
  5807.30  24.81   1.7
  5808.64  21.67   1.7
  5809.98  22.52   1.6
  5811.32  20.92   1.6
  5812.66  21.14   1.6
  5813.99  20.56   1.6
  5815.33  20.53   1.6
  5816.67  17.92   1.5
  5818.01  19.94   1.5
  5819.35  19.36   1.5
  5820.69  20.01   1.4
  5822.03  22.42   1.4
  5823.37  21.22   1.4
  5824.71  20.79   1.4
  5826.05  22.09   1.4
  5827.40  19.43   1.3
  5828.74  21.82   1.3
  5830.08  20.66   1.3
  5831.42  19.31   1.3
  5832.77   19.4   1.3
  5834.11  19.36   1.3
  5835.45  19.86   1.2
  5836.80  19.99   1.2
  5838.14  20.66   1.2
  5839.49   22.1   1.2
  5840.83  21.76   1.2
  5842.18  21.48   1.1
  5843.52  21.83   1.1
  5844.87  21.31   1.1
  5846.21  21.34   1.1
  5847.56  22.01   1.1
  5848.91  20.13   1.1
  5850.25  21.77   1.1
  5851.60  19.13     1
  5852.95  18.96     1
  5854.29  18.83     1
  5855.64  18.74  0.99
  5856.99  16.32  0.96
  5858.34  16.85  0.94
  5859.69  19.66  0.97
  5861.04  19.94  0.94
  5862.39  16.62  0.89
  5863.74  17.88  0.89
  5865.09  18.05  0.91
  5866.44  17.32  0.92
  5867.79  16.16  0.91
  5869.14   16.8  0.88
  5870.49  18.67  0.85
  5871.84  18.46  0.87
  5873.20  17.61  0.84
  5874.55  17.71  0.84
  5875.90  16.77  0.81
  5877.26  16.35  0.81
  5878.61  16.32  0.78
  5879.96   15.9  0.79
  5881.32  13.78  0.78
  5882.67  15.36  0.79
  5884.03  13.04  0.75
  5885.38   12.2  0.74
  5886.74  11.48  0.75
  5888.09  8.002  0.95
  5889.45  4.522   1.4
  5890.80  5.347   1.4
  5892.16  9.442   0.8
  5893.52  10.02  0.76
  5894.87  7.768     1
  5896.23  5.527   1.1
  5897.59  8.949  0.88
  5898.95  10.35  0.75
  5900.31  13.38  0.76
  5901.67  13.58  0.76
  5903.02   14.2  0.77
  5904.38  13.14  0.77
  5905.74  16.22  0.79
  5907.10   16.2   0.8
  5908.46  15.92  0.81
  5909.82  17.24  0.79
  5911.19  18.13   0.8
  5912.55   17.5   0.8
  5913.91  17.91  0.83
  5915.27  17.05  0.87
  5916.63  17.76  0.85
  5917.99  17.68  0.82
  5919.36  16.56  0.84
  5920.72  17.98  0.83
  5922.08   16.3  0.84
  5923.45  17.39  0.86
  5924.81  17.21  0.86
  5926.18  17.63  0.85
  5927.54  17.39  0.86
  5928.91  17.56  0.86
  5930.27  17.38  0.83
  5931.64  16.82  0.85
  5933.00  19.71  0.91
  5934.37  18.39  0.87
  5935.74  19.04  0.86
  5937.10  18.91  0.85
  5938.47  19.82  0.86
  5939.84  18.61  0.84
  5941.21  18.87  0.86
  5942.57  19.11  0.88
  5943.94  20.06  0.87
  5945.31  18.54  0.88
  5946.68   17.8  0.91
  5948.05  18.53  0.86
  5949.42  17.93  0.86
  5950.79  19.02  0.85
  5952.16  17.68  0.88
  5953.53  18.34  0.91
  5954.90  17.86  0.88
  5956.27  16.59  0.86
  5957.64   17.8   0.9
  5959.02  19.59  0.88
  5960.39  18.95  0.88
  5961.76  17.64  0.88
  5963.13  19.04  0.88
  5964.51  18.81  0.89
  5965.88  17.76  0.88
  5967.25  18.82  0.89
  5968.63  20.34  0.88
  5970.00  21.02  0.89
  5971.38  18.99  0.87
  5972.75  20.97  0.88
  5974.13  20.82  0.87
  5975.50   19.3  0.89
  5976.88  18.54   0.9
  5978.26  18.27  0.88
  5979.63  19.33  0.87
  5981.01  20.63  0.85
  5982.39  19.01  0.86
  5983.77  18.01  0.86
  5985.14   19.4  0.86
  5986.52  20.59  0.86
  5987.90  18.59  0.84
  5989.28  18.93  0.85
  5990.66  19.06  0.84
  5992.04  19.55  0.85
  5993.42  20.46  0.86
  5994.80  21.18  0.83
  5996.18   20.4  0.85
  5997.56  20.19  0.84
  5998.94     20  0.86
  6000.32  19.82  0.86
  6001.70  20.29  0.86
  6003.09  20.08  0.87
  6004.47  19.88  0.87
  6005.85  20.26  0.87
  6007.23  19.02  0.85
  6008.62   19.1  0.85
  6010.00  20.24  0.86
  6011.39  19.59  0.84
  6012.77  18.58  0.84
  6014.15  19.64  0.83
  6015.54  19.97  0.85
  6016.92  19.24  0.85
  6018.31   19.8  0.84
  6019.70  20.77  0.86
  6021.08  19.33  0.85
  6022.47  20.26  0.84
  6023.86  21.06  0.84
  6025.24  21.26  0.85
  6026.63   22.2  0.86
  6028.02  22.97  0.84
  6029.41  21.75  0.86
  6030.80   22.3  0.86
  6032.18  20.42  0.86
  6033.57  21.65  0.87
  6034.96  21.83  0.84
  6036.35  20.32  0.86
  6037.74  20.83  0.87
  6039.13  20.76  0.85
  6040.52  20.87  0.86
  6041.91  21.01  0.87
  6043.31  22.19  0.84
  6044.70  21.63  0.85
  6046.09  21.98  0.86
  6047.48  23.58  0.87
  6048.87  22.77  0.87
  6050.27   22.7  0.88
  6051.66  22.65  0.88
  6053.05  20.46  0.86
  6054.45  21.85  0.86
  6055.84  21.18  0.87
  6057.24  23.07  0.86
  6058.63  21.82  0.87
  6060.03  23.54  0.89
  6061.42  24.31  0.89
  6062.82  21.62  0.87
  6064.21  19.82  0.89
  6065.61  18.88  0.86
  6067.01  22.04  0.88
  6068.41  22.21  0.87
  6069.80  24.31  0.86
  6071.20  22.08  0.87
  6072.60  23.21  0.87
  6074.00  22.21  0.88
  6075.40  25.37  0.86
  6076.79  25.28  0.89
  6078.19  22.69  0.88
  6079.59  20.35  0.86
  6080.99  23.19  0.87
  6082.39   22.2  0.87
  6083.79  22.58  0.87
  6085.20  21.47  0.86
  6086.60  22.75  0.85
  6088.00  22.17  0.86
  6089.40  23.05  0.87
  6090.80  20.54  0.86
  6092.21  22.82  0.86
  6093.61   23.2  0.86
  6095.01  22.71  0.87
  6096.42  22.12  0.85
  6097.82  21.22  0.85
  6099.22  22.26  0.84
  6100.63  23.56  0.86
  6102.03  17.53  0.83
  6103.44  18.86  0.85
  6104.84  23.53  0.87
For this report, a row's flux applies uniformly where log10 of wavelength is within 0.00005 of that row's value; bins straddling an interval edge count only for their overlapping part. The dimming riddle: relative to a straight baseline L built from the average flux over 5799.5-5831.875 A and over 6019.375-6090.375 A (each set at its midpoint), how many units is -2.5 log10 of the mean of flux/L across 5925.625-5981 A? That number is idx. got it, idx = 0.16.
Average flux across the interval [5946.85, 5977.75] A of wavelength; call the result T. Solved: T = 18.8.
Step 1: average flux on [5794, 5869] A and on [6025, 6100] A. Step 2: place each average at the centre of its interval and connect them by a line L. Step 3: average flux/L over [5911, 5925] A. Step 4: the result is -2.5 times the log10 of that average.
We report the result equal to 0.213 mag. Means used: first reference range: 20.6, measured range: 17.4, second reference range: 22.1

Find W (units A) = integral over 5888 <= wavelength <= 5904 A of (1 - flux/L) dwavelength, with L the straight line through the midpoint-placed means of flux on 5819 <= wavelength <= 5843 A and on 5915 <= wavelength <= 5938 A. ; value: 7.9 A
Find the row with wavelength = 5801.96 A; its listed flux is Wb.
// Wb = 24.39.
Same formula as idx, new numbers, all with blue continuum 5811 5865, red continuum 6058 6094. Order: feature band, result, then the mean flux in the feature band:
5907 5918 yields 0.20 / 17.3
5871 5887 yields 0.30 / 15.5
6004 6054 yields 0.05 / 20.9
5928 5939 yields 0.14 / 18.4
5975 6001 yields 0.11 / 19.5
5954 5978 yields 0.13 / 19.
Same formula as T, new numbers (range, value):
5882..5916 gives 12.5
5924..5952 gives 18.4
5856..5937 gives 15.4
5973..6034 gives 20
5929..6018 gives 19.2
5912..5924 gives 17.3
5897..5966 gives 17.3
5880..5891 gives 11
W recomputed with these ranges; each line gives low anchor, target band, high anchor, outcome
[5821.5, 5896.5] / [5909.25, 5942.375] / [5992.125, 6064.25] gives 1.5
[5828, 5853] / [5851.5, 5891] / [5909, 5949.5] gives 8.0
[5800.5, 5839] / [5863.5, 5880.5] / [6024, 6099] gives 3.3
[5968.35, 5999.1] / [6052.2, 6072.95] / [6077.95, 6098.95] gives -0.4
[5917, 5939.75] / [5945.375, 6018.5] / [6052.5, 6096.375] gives 0.9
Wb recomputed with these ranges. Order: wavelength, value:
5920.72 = 17.98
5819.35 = 19.36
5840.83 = 21.76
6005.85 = 20.26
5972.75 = 20.97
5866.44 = 17.32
